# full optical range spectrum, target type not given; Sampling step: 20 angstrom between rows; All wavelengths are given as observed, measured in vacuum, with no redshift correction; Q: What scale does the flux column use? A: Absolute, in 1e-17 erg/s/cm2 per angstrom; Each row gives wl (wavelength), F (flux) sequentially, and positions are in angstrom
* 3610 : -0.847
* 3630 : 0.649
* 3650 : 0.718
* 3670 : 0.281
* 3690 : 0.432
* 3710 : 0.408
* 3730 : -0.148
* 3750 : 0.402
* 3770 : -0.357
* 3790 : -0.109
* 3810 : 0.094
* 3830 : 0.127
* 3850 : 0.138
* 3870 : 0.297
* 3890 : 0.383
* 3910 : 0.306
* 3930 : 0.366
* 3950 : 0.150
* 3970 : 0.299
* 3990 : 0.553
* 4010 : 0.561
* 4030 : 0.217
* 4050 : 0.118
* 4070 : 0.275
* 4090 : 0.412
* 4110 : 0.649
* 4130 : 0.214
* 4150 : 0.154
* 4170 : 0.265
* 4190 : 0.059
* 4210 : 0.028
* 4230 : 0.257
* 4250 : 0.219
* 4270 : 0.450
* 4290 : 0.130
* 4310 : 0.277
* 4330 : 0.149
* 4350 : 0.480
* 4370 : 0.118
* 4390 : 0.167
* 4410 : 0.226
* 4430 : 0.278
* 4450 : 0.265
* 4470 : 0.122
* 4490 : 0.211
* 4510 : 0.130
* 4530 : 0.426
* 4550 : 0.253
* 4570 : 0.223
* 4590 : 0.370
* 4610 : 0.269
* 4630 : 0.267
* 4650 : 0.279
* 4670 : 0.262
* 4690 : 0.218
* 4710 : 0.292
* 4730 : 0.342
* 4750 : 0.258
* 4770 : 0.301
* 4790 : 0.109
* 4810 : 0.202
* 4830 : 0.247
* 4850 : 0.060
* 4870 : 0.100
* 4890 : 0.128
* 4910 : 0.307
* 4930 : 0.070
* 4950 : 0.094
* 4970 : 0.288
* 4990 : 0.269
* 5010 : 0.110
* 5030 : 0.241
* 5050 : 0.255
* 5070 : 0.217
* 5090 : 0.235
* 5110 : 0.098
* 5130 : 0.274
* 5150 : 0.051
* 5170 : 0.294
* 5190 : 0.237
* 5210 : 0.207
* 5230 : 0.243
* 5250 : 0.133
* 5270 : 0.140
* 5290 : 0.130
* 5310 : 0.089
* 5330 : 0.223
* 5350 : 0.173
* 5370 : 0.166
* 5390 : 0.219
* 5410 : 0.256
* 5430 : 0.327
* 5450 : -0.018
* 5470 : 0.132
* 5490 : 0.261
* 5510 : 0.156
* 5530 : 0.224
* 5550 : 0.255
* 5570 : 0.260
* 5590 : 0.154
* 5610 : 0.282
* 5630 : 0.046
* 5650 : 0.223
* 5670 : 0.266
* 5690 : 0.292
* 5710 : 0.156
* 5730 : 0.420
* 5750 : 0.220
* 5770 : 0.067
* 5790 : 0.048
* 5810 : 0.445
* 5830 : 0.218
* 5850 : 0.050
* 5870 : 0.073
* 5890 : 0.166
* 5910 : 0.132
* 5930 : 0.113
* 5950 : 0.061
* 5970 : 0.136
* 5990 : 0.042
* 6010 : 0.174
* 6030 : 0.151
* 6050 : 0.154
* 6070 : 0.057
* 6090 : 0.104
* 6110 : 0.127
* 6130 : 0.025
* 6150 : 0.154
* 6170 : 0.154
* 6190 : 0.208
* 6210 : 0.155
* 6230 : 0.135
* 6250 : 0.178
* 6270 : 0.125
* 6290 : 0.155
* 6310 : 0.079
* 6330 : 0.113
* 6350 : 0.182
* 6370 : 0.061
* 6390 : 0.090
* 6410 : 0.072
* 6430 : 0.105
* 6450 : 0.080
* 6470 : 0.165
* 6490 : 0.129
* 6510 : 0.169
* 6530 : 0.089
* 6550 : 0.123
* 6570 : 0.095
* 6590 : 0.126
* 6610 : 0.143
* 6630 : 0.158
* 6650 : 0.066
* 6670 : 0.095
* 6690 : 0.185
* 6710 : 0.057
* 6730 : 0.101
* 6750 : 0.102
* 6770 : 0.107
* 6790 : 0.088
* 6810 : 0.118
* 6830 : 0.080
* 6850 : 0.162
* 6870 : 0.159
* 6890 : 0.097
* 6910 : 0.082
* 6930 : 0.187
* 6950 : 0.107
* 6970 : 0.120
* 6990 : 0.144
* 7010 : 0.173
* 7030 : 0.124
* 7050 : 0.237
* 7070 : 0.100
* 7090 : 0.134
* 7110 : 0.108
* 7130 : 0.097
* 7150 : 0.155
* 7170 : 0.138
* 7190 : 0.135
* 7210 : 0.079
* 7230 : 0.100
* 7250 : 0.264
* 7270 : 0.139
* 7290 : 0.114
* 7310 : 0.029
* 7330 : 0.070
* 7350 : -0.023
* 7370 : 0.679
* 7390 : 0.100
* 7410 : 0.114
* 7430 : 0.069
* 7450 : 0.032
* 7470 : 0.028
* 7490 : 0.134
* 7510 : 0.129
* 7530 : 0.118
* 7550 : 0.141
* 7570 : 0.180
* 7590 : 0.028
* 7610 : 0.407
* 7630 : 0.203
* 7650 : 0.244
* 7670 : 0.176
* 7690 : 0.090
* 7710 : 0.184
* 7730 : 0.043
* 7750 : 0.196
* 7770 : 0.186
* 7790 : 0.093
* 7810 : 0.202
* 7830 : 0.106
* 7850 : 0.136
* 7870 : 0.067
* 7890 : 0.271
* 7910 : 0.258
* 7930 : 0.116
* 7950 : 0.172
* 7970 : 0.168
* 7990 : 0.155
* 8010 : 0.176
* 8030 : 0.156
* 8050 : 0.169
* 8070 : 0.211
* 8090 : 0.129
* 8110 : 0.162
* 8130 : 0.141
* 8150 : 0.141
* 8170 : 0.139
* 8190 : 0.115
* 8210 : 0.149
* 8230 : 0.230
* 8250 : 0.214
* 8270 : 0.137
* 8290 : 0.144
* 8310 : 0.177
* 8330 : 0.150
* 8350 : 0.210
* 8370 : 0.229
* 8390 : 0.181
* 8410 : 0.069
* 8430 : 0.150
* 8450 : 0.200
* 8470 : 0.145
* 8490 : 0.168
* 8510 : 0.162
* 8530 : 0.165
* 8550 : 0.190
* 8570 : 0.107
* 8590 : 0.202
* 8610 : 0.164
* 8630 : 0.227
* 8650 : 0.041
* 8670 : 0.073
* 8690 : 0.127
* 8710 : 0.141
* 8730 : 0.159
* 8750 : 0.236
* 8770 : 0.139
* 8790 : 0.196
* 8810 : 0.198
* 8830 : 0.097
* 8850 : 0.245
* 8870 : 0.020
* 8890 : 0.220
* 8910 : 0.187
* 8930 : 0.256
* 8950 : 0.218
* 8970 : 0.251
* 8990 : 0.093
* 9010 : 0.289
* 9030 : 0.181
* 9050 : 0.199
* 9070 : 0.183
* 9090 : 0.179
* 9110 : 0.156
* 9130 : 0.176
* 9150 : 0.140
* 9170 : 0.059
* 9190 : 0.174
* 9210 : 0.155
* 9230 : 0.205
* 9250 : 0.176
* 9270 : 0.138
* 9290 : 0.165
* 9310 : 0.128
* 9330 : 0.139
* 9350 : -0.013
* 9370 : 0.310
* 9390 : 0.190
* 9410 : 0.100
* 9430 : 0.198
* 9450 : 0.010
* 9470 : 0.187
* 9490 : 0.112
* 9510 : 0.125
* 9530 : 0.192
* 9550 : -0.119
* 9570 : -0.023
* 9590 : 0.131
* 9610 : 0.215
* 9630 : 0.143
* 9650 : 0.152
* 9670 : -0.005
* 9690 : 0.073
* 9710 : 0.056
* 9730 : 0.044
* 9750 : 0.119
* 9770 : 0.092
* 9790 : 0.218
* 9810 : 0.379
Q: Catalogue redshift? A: 0.98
